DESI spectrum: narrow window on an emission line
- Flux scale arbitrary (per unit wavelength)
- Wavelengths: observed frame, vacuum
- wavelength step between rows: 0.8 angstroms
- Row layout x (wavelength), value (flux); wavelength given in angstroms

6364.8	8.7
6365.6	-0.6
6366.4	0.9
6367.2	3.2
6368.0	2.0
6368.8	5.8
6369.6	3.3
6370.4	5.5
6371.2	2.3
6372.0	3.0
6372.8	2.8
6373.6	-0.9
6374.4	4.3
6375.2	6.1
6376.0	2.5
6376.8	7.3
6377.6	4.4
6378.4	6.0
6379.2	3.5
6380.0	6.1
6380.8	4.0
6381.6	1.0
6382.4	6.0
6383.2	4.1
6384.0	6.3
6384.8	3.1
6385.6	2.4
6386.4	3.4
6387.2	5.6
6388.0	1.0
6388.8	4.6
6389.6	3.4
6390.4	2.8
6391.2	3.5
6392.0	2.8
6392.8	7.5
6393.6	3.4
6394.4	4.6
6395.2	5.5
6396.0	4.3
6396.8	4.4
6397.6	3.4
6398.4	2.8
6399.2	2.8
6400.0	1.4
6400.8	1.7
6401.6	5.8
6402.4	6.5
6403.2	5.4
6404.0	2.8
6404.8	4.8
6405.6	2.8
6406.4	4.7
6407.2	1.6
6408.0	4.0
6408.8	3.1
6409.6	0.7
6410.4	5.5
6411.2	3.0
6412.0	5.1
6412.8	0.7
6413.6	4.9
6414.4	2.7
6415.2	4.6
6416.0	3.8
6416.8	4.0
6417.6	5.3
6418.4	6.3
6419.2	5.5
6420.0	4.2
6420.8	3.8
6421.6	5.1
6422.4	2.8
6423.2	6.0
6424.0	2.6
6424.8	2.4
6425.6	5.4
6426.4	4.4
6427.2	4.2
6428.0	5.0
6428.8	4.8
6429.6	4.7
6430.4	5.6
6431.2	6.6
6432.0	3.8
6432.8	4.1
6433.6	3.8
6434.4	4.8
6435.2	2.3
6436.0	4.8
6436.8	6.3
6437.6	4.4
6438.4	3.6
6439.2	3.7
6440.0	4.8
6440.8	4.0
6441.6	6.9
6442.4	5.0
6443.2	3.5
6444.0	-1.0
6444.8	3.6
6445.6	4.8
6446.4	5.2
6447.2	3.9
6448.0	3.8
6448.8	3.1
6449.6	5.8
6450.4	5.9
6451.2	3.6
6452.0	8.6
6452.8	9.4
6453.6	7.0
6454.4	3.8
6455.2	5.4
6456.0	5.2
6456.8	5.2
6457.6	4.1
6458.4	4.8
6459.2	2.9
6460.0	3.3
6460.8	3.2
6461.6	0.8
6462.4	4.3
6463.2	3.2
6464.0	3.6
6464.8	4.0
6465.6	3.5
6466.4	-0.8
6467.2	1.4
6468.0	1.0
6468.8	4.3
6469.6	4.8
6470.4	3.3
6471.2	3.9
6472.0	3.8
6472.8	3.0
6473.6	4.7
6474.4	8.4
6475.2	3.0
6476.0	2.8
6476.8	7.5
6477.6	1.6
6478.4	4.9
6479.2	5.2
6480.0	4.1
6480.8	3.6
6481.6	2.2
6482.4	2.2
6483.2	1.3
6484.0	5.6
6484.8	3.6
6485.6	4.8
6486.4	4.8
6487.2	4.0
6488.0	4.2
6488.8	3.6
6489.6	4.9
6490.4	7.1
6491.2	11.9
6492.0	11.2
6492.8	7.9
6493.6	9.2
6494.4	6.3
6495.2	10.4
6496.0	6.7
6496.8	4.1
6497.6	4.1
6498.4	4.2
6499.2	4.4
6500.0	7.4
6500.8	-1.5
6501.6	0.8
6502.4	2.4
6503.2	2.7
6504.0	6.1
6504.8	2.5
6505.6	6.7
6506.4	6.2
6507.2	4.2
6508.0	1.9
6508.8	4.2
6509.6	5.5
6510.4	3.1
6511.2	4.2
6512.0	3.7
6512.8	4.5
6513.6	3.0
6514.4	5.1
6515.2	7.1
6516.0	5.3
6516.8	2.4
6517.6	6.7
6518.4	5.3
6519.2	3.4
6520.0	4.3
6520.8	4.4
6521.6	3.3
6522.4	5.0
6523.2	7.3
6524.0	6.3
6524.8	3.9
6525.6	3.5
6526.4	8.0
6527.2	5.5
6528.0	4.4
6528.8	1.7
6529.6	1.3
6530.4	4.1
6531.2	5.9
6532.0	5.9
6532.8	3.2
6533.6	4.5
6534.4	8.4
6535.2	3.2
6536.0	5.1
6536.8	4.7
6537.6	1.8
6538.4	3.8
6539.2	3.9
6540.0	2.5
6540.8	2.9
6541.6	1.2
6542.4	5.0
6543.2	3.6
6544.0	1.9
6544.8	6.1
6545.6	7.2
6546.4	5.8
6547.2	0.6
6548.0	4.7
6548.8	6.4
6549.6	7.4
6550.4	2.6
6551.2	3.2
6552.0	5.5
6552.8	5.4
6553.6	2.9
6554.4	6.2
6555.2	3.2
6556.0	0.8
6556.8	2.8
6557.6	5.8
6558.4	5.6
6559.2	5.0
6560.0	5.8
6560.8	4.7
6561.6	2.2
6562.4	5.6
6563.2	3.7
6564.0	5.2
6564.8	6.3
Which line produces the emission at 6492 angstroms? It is [O III]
